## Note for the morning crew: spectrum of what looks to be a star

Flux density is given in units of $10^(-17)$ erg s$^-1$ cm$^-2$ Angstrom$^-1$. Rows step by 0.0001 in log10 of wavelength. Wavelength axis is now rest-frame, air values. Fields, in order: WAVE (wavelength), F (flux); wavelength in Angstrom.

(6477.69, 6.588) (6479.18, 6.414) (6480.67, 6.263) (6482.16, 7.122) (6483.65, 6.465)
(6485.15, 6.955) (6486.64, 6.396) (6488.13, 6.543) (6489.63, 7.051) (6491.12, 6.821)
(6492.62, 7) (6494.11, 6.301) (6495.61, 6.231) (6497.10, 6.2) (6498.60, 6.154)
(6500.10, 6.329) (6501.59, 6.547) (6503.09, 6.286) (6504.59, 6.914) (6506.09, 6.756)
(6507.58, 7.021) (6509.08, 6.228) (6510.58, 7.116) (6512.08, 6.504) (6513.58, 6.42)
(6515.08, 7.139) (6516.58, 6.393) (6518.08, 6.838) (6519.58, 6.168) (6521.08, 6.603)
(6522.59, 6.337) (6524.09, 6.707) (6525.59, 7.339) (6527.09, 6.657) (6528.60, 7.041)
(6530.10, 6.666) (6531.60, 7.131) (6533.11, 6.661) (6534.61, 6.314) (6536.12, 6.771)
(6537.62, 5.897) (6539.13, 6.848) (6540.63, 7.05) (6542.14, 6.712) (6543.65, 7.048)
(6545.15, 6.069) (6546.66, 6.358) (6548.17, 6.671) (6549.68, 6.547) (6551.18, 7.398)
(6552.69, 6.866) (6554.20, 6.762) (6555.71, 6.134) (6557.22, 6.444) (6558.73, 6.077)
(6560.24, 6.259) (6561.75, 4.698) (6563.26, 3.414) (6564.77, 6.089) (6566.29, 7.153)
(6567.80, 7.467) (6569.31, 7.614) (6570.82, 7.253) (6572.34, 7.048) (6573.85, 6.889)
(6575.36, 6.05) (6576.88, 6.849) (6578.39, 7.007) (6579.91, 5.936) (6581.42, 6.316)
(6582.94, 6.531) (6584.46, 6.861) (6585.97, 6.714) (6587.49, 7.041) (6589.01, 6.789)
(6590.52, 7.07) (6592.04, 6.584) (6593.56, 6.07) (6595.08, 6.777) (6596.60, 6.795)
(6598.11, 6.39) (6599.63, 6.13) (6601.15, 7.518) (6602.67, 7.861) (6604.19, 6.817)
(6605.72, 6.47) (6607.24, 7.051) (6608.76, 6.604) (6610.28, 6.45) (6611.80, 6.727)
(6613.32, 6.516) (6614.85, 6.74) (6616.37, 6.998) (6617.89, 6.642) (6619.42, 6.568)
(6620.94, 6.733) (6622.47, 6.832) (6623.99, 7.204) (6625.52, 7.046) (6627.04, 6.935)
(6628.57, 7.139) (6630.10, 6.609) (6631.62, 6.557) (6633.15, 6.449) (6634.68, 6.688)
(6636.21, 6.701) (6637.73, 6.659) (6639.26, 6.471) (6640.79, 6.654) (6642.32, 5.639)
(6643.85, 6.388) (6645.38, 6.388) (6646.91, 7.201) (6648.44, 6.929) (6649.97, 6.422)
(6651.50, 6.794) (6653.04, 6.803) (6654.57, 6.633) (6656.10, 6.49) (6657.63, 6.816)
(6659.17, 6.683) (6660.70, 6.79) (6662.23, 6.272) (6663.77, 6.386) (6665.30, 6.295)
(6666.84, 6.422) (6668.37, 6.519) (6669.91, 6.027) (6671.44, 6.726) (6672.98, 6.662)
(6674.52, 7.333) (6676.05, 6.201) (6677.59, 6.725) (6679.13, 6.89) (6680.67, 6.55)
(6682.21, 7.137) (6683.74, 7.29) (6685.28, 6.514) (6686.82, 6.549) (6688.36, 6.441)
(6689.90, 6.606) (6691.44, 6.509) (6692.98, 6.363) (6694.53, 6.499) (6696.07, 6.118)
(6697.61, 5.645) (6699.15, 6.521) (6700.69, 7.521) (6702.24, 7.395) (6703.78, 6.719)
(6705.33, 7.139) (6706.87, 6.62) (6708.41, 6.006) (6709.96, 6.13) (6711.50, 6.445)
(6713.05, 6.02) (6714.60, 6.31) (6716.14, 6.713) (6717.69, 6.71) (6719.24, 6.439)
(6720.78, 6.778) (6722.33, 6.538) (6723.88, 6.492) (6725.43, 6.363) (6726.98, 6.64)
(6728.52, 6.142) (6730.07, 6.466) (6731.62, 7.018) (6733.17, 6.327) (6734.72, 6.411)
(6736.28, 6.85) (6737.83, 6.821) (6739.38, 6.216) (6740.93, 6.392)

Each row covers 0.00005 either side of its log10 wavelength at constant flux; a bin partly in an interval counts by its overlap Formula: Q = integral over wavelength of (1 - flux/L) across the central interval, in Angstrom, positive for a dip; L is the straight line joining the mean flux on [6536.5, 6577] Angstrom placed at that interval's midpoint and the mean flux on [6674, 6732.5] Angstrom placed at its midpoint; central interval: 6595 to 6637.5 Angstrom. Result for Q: -1.6 Angstrom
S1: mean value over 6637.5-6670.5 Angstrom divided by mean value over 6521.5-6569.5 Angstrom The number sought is 1.00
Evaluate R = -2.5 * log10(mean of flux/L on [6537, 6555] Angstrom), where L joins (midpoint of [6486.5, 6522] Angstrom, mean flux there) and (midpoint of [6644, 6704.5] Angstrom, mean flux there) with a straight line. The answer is -0.02 mag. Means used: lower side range 6.58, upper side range 6.63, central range 6.69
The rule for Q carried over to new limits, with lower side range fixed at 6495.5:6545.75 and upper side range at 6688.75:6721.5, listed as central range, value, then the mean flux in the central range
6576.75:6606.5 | -0.6 Angstrom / 6.72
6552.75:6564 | 1.4 Angstrom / 5.76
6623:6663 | -0.6 Angstrom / 6.67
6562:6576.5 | 0.2 Angstrom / 6.49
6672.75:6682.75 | -0.4 Angstrom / 6.78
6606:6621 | -0.3 Angstrom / 6.7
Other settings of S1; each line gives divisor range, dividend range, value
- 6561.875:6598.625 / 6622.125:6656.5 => 1.01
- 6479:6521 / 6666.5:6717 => 1.00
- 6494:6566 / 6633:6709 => 1.02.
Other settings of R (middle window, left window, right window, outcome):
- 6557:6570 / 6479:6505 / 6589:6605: 0.10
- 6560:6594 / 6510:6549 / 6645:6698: 0.02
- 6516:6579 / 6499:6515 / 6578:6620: 0.01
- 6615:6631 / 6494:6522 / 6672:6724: -0.05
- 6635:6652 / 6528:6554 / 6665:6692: 0.01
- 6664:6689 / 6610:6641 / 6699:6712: 0.02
